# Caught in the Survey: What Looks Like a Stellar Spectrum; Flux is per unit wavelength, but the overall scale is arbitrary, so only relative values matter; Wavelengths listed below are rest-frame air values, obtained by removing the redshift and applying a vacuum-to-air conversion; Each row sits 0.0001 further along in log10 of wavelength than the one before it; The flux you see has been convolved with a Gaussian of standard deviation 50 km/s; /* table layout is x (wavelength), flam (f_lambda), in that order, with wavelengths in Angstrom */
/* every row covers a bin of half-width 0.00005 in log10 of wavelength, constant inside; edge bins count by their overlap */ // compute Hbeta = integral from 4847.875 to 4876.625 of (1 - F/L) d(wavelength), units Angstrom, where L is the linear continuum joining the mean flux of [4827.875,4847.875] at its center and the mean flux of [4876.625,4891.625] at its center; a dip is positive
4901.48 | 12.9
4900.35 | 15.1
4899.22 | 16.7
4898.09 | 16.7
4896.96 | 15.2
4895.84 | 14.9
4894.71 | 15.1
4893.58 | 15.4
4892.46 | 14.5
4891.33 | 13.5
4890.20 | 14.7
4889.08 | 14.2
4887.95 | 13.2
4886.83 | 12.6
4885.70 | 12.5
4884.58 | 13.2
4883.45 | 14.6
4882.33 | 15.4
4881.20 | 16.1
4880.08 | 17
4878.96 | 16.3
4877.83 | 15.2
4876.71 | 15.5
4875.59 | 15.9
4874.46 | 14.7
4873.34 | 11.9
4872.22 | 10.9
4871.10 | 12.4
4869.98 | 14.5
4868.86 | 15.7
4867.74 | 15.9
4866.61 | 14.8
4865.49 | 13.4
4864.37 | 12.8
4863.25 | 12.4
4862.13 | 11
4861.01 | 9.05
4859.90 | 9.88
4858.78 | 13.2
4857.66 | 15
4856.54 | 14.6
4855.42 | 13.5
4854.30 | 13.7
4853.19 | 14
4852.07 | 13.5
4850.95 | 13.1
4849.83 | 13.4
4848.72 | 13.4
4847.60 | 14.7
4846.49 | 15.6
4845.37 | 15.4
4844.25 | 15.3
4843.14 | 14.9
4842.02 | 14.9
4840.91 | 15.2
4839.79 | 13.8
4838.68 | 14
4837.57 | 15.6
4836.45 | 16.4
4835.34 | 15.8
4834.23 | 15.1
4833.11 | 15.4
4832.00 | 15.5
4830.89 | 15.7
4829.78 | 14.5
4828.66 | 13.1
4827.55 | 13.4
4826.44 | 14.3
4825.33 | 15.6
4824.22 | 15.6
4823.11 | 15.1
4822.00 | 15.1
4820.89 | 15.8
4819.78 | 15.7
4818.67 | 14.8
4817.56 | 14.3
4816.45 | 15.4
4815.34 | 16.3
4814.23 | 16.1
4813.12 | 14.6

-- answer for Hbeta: 2.78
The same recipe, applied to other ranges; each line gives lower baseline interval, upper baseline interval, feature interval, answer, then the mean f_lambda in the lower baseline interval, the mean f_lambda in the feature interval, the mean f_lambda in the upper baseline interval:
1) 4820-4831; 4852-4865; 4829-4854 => -1.8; 14.8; 14.8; 12.7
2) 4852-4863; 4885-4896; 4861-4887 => -1.3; 12.7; 14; 14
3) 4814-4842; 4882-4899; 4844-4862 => 1.6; 15.1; 13.5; 14.4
